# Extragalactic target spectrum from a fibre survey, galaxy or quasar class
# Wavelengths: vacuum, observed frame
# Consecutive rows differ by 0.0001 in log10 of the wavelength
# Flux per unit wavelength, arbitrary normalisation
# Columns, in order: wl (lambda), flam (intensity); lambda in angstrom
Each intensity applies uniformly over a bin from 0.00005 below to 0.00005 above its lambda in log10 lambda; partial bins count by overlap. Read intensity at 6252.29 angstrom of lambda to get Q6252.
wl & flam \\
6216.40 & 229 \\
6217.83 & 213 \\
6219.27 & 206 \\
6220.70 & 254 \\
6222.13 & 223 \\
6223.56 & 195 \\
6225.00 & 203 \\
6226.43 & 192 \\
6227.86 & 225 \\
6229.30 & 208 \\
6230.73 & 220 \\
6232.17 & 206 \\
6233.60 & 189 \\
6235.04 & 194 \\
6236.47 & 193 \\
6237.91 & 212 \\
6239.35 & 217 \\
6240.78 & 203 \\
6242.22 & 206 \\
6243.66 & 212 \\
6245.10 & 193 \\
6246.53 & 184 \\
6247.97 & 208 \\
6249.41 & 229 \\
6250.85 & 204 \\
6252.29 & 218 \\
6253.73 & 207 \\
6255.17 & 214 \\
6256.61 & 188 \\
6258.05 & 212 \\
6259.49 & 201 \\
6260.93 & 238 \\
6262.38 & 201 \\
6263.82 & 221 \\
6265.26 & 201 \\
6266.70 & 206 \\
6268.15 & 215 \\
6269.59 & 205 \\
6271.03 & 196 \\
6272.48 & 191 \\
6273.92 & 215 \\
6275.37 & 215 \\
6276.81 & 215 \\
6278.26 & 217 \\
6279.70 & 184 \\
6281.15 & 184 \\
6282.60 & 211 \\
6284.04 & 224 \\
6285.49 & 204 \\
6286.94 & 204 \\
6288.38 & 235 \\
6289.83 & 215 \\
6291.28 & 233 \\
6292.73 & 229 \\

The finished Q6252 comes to 218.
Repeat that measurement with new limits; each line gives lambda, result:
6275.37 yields 215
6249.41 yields 229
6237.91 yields 212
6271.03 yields 196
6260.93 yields 238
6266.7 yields 206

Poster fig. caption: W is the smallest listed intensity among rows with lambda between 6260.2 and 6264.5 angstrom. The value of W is 201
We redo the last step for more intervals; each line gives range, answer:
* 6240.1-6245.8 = 193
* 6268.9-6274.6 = 191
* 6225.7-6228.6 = 192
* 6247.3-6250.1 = 208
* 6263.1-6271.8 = 196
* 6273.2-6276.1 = 215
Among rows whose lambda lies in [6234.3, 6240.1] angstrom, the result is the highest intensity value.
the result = 217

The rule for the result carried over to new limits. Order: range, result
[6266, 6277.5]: 215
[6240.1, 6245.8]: 212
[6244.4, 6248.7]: 208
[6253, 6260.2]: 214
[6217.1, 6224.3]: 254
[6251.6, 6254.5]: 218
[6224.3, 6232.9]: 225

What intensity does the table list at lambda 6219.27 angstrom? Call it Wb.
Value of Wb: 206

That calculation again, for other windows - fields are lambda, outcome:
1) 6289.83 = 215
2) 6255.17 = 214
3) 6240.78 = 203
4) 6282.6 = 211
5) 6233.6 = 189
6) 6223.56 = 195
